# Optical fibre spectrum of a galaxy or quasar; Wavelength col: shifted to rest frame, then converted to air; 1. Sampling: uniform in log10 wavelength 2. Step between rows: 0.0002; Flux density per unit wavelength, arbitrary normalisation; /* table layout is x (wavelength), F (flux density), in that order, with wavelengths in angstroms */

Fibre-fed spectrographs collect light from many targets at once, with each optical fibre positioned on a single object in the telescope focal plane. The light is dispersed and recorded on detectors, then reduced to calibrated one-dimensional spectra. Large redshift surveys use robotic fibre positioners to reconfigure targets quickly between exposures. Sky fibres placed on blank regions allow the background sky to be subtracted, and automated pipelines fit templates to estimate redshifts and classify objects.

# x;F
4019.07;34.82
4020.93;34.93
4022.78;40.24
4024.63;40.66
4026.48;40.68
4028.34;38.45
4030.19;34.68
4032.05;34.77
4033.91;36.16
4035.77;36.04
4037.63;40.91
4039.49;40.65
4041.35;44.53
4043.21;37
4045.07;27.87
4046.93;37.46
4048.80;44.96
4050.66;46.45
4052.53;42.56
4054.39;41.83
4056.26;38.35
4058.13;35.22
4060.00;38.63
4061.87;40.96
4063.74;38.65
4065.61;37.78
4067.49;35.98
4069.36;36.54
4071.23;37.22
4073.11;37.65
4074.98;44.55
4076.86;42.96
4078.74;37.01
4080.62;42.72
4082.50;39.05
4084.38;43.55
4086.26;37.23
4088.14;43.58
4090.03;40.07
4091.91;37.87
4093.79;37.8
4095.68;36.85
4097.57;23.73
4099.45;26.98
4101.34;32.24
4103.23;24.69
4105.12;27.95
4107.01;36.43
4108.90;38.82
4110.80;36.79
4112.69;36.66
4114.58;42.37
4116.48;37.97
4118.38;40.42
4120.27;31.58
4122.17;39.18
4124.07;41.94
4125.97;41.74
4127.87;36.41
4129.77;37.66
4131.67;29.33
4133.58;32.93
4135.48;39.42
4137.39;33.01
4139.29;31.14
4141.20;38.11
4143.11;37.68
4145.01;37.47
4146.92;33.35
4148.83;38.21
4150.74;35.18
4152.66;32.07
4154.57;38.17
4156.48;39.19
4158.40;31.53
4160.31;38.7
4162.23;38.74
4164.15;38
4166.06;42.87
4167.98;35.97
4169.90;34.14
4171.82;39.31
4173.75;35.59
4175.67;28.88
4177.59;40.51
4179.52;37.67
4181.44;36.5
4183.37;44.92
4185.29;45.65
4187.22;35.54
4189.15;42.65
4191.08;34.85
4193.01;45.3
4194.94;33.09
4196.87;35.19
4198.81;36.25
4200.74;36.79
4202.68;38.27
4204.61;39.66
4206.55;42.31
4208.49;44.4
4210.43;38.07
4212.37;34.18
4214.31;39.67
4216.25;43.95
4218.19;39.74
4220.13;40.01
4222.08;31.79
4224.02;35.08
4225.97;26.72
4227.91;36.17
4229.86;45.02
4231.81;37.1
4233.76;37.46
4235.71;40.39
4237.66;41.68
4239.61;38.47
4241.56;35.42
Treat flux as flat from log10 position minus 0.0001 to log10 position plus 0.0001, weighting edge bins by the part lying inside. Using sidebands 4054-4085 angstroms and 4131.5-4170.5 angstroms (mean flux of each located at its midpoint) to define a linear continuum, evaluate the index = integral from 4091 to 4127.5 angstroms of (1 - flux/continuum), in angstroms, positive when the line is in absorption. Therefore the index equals 2.2 angstroms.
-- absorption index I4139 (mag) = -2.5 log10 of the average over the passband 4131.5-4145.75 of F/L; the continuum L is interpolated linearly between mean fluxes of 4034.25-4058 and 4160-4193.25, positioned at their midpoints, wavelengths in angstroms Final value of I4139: 0.11 mag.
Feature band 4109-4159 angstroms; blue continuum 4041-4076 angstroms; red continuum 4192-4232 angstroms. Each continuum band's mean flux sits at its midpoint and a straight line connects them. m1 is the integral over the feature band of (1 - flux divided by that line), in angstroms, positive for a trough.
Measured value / 2.6 angstroms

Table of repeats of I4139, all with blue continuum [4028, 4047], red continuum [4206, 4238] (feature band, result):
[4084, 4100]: 0.03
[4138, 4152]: 0.06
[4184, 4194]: -0.08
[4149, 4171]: 0.03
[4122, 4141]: 0.04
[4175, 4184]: 0.01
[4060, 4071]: -0.02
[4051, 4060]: -0.07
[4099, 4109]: 0.22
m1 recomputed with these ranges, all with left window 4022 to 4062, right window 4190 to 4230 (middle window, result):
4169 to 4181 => 0.6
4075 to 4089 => -0.9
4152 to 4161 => 0.5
